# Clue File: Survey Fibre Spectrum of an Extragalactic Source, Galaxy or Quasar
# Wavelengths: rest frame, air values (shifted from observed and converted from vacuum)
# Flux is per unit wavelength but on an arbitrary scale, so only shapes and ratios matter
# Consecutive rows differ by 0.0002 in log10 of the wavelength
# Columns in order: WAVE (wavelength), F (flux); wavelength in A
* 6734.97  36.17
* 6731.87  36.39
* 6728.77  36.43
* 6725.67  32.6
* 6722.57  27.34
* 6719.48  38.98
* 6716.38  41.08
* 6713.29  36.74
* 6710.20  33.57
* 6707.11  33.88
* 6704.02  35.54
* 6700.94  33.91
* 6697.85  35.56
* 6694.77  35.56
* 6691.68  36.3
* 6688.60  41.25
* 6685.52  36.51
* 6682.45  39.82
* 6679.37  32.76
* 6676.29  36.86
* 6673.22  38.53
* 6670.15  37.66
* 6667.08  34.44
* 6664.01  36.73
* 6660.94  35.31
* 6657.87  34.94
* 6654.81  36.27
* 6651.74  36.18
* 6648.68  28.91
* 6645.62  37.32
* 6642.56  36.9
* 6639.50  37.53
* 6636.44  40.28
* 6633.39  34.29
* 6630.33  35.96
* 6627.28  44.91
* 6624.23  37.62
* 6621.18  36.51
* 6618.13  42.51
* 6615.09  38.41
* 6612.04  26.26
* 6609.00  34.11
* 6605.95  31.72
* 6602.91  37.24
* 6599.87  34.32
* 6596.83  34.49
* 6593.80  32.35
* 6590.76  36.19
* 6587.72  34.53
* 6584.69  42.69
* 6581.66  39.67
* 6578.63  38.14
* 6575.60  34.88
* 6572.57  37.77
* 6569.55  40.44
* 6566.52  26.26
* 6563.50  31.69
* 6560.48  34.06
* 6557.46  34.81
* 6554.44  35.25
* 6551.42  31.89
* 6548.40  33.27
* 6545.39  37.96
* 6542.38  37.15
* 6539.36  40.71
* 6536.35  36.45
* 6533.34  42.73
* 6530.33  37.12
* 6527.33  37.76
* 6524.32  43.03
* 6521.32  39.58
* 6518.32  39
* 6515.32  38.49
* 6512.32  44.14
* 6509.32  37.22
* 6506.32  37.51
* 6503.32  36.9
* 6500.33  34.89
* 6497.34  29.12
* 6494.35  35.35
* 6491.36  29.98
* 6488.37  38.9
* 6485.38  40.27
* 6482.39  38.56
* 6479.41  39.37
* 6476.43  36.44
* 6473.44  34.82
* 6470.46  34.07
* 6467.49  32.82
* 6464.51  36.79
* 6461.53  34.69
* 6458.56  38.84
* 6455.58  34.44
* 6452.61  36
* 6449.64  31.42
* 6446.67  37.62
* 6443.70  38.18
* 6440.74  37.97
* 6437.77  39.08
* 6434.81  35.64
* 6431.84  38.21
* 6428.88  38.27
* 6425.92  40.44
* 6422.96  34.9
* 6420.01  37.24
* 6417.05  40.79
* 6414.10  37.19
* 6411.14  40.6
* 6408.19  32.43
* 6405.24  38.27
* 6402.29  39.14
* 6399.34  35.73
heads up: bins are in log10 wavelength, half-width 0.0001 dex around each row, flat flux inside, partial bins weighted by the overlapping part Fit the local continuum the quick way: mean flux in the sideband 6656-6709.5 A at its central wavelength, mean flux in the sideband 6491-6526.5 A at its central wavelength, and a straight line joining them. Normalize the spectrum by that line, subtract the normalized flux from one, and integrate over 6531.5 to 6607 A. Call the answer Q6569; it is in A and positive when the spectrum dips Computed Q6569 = 2.1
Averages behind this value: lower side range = 37.3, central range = 35.9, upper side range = 36.2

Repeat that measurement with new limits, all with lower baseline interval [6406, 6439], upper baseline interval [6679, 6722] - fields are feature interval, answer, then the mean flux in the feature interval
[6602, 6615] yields 1.4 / 32.8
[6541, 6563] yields 1.4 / 34.8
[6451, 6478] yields 1.5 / 35.4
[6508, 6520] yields -0.8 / 39.8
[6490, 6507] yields 1.6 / 33.8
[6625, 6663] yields 0.1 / 36.6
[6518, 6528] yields -0.8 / 40.1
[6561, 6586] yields 0.5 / 36.3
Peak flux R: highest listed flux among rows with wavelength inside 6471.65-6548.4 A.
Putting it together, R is 44.14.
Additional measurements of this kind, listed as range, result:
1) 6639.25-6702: 41.25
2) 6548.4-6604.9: 42.69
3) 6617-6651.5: 44.91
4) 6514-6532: 43.03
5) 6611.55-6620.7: 42.51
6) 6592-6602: 34.49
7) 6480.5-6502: 40.27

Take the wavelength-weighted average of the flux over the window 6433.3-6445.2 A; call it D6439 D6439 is 37.7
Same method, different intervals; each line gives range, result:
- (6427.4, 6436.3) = 37.4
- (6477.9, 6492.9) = 37.4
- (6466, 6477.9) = 34.5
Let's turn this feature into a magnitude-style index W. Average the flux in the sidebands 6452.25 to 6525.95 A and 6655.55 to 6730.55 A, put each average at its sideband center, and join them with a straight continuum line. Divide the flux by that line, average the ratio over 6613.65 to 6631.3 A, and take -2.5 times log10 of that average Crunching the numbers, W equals -0.09 mag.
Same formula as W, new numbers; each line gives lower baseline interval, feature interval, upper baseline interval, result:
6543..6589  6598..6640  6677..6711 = -0.02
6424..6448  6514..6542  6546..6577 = -0.12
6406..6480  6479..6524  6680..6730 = -0.03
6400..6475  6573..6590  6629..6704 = -0.04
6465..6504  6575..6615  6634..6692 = 0.03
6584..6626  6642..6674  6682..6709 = 0.01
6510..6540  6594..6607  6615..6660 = 0.11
